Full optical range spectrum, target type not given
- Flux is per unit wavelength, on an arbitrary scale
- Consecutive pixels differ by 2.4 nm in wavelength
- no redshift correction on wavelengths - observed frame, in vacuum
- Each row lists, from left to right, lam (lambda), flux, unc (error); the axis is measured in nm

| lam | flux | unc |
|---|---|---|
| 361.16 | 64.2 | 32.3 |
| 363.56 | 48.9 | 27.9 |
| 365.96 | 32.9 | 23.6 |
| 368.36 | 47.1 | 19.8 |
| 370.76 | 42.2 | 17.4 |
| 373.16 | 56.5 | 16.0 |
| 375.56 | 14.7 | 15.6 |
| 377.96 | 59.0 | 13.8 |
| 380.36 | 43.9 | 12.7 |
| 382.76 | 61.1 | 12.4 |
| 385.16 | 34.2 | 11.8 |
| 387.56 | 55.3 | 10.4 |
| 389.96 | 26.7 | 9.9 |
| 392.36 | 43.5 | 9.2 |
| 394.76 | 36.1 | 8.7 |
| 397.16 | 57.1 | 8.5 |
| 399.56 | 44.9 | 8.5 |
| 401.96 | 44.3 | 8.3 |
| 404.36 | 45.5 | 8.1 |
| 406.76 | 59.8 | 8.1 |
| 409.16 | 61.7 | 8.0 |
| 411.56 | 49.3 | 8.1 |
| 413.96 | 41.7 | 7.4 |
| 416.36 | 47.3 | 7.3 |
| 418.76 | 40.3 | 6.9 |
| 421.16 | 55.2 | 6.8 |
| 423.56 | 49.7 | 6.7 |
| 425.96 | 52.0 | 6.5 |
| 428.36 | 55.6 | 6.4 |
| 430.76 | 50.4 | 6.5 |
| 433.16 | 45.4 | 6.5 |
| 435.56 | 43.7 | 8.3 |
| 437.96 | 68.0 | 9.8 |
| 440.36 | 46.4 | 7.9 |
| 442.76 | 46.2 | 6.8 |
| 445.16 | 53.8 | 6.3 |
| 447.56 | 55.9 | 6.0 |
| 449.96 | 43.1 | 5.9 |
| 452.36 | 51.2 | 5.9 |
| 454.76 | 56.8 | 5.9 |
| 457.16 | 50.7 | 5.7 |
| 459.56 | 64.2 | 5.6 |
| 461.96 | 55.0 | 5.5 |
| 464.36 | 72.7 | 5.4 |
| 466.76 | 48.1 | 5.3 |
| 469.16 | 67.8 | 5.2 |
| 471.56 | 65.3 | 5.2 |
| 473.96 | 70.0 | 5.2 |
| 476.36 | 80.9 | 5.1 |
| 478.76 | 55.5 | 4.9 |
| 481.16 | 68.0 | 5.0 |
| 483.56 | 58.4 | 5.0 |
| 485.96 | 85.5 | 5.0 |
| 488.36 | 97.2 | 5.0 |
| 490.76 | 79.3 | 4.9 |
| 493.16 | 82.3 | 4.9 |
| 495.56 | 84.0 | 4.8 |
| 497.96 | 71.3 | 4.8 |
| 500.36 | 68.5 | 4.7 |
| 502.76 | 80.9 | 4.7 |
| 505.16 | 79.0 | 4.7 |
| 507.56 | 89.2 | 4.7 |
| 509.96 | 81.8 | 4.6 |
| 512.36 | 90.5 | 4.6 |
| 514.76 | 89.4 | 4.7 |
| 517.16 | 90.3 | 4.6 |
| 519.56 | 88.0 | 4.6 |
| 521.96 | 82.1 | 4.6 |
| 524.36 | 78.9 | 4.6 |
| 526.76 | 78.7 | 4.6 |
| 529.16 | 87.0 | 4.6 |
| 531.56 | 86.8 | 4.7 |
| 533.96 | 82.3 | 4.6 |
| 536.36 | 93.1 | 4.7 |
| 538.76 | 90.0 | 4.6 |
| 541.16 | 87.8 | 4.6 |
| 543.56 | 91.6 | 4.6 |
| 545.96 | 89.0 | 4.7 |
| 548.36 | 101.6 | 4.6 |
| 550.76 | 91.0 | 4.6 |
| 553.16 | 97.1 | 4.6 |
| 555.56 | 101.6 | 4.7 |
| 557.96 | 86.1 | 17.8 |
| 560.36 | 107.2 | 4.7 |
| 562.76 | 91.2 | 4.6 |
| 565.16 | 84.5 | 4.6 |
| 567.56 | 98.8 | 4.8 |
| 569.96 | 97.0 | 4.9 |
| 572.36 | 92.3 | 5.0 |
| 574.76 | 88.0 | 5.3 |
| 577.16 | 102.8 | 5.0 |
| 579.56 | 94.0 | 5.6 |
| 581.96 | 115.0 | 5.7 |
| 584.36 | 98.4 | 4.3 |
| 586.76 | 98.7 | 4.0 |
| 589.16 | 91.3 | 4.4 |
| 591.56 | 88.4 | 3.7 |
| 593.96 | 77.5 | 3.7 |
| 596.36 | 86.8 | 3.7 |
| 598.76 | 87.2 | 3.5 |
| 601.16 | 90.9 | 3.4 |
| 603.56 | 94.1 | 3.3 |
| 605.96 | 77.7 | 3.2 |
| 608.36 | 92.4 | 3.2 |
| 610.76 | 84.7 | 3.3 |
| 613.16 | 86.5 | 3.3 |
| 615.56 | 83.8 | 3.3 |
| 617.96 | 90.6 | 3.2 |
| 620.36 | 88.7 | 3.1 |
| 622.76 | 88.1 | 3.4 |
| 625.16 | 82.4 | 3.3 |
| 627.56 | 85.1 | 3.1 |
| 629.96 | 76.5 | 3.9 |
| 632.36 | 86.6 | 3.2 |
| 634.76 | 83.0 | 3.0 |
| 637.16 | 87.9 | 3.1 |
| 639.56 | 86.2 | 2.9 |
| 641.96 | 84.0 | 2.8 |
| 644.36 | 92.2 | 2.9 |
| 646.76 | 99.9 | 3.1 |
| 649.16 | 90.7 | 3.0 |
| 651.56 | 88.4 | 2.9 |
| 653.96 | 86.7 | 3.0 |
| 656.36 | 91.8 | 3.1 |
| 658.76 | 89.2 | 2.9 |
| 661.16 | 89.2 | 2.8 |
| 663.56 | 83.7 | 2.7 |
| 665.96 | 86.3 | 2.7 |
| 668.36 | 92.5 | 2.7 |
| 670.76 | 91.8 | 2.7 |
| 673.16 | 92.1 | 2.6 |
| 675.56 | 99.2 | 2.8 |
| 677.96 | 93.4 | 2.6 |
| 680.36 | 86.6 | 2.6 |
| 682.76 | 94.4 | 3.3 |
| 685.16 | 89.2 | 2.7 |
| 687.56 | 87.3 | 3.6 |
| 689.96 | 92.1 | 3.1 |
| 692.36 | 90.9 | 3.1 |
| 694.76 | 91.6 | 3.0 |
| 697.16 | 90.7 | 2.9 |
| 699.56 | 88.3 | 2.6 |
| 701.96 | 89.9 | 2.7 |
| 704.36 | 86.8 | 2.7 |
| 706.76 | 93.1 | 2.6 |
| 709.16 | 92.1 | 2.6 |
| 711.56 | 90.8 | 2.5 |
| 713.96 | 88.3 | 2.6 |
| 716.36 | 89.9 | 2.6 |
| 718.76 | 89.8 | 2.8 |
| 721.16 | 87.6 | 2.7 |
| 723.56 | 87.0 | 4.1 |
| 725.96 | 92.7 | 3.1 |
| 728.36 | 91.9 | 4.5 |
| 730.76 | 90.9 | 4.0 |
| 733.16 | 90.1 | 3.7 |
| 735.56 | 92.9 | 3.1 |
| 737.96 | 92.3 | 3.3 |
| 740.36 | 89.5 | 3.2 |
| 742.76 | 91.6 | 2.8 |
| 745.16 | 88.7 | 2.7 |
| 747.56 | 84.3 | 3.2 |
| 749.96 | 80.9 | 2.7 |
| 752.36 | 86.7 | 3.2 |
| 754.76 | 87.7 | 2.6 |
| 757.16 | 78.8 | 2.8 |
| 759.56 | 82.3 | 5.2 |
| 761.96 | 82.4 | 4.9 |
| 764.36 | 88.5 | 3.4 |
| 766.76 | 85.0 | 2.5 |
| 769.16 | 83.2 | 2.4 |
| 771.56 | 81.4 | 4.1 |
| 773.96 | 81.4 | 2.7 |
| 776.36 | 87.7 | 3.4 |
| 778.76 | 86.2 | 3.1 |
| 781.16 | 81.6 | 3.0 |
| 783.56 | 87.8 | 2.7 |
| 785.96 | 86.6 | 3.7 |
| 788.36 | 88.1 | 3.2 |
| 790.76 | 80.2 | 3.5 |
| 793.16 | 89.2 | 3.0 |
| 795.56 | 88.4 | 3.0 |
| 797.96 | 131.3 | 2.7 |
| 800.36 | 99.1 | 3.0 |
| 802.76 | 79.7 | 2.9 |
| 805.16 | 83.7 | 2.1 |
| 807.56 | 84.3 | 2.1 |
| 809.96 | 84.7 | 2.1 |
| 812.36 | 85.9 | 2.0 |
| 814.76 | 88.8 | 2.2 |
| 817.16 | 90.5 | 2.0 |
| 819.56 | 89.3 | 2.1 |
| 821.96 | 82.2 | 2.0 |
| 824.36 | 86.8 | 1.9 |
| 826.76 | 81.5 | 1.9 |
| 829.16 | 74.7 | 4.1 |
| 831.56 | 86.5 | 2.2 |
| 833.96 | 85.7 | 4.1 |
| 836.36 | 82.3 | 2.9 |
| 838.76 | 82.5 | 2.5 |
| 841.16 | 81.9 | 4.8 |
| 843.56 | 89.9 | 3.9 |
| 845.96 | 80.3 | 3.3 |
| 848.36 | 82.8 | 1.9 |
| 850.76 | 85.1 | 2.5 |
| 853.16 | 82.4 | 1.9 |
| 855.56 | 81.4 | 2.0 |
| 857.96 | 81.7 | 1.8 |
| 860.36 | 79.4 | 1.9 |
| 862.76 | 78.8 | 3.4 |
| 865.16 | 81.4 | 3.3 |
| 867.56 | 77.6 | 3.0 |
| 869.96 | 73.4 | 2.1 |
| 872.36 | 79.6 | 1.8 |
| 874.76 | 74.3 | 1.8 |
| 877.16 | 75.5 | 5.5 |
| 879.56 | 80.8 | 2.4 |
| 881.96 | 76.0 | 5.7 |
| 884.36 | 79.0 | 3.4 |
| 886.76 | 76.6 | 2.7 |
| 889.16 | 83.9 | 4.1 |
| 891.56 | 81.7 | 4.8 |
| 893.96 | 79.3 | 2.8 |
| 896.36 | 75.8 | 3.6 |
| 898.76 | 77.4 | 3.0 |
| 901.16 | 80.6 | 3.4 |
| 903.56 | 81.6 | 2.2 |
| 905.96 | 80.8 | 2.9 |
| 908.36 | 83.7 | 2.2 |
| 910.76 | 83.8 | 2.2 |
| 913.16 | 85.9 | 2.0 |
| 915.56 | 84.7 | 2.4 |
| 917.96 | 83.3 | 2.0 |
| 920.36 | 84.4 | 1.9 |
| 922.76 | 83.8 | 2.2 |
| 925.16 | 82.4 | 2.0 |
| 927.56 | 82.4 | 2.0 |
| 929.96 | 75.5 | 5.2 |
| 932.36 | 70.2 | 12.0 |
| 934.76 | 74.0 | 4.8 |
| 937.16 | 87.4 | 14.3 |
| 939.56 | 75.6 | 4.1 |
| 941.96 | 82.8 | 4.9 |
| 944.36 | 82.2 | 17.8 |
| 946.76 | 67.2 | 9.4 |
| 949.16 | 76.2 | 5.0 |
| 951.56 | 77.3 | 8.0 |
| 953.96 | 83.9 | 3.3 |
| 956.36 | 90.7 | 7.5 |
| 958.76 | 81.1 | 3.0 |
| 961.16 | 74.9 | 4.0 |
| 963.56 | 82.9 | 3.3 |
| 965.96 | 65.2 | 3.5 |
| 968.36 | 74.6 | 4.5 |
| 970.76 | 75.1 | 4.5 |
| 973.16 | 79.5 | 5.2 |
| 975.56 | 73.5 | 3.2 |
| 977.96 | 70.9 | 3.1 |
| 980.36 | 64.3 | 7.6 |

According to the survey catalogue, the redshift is 0.22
